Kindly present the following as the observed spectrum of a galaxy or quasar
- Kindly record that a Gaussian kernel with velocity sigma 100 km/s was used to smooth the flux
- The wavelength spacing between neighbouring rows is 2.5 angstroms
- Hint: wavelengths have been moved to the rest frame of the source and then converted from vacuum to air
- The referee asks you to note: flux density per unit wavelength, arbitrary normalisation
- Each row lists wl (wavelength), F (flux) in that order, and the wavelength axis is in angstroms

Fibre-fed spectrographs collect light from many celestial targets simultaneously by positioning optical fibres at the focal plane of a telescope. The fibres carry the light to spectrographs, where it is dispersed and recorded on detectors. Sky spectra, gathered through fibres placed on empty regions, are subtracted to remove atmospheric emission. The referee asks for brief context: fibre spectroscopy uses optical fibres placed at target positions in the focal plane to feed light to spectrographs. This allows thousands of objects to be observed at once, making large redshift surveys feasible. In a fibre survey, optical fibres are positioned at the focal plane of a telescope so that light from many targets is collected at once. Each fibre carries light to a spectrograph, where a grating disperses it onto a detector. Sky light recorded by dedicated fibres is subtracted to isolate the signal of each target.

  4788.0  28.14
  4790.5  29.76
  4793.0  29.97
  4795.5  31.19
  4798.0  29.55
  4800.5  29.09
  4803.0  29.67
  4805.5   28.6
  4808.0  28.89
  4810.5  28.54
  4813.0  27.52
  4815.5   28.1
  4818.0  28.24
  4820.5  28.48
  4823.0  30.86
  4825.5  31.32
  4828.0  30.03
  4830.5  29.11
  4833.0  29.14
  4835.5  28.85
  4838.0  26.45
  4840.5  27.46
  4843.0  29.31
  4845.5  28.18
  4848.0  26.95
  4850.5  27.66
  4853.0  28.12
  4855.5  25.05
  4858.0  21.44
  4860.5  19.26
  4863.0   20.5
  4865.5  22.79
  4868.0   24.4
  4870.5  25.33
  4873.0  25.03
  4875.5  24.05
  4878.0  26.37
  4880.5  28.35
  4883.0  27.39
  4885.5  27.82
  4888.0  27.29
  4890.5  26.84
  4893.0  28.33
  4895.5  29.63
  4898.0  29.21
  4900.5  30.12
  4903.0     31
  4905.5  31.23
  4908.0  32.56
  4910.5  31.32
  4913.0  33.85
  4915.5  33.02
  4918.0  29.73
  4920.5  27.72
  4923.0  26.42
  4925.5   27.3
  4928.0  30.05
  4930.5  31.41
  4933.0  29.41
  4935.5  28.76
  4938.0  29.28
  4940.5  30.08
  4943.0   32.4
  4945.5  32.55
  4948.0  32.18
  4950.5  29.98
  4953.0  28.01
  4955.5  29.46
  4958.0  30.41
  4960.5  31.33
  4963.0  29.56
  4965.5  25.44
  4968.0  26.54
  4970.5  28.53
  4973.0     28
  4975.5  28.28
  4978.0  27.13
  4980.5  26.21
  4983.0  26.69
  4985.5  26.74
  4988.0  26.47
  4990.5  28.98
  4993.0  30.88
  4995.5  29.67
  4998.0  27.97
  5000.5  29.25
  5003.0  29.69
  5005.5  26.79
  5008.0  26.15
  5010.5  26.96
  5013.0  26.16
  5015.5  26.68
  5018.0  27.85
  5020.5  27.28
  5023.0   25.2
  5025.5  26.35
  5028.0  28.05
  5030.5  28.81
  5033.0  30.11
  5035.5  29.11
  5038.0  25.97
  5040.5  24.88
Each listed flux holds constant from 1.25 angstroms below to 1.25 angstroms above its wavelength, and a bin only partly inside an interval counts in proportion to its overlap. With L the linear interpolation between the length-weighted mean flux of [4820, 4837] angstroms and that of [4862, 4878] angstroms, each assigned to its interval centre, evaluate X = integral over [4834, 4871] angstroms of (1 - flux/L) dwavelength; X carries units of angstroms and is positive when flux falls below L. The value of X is 1.30 angstroms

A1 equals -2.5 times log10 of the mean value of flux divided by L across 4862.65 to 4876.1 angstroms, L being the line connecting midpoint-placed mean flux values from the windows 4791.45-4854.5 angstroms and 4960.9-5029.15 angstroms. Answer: 0.19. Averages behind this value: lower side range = 28.8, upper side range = 27.6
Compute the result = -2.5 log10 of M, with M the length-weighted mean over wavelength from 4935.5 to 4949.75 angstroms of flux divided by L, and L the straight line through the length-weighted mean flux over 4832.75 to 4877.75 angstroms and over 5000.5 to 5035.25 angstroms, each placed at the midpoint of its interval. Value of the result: -0.168 mag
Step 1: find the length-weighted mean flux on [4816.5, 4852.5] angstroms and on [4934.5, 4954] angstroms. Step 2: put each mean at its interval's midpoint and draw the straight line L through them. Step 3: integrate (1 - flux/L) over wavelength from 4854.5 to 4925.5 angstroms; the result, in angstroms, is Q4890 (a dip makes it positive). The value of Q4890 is 5.40 angstroms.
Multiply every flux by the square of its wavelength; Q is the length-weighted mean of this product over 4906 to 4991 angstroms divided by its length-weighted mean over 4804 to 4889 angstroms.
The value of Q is 1.1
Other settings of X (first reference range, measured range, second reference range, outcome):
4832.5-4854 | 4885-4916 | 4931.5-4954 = -0.9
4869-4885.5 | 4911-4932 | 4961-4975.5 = -2.3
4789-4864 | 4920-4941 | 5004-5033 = -1.1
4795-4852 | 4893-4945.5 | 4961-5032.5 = -3.9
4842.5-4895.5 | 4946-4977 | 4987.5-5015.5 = -1.9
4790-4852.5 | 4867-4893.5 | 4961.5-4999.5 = 1.9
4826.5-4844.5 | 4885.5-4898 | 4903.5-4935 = 0.7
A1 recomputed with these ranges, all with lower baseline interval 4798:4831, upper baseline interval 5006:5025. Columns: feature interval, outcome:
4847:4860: 0.13 mag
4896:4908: -0.09 mag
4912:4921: -0.13 mag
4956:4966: -0.08 mag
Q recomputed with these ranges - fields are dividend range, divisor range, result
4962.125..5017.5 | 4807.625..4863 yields 1.07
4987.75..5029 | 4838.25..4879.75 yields 1.17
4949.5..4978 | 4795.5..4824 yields 1.05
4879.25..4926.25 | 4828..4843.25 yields 1.06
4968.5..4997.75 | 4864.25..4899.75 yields 1.09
